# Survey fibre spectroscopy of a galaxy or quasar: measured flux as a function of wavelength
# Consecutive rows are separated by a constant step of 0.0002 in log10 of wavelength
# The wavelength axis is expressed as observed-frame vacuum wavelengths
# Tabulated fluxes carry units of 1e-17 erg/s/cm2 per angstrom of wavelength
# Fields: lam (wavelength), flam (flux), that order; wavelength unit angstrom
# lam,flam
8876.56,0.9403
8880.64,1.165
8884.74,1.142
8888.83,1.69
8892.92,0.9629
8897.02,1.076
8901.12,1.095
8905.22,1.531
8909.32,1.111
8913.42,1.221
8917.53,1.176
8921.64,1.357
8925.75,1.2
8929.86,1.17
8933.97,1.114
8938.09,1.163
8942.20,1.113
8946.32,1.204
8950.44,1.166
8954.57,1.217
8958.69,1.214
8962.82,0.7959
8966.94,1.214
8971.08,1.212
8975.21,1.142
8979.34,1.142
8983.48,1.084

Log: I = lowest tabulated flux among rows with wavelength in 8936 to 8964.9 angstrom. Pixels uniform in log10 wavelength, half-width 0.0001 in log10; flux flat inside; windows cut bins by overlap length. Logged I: 0.7959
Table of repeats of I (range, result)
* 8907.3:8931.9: 1.111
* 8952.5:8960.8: 1.214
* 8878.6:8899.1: 0.9629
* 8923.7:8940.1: 1.114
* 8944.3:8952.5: 1.166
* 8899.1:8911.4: 1.095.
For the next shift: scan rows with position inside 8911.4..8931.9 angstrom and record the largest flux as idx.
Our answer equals 1.357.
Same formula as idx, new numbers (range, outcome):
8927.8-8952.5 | 1.204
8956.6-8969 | 1.214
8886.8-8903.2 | 1.69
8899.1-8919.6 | 1.531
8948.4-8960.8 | 1.217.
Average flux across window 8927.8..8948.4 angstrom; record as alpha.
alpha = 1.15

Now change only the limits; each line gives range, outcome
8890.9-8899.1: 1.02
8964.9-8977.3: 1.19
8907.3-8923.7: 1.22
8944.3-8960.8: 1.2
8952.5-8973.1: 1.13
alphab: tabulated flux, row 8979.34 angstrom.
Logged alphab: 1.142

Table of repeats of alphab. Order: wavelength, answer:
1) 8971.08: 1.212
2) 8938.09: 1.163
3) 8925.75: 1.2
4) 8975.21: 1.142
